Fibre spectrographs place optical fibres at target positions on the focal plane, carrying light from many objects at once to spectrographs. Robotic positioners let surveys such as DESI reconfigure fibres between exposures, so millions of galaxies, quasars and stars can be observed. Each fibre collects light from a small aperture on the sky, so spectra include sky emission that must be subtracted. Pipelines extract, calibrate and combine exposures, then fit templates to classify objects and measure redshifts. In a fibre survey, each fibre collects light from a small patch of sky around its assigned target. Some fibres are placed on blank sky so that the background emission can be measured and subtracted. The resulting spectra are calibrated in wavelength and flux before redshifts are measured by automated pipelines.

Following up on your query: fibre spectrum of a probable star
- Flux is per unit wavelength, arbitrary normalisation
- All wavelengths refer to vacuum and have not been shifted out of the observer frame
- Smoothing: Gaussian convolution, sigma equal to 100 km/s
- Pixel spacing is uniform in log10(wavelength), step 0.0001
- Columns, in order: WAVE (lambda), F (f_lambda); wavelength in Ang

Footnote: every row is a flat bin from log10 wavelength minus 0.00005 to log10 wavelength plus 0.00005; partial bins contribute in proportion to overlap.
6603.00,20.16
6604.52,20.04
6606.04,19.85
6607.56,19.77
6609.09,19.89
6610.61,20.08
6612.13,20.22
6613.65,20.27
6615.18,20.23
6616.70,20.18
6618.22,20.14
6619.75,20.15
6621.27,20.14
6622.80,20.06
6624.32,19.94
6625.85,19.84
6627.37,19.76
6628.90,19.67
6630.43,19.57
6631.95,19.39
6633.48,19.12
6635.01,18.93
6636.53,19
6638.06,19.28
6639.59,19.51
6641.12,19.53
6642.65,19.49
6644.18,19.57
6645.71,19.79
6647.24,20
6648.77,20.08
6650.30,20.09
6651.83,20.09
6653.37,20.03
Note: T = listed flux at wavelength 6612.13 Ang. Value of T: 20.22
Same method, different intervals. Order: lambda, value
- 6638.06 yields 19.28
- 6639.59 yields 19.51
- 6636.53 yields 19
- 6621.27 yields 20.14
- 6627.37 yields 19.76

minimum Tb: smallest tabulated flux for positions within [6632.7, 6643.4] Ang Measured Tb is 18.93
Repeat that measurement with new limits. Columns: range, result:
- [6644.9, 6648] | 19.79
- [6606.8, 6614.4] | 19.77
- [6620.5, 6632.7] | 19.39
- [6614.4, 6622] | 20.14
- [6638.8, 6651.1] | 19.49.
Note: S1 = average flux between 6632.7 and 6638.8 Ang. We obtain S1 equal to 19.1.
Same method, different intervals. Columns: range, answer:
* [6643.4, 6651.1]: 19.9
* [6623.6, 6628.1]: 19.9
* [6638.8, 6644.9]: 19.5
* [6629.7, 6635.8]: 19.3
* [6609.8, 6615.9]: 20.2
